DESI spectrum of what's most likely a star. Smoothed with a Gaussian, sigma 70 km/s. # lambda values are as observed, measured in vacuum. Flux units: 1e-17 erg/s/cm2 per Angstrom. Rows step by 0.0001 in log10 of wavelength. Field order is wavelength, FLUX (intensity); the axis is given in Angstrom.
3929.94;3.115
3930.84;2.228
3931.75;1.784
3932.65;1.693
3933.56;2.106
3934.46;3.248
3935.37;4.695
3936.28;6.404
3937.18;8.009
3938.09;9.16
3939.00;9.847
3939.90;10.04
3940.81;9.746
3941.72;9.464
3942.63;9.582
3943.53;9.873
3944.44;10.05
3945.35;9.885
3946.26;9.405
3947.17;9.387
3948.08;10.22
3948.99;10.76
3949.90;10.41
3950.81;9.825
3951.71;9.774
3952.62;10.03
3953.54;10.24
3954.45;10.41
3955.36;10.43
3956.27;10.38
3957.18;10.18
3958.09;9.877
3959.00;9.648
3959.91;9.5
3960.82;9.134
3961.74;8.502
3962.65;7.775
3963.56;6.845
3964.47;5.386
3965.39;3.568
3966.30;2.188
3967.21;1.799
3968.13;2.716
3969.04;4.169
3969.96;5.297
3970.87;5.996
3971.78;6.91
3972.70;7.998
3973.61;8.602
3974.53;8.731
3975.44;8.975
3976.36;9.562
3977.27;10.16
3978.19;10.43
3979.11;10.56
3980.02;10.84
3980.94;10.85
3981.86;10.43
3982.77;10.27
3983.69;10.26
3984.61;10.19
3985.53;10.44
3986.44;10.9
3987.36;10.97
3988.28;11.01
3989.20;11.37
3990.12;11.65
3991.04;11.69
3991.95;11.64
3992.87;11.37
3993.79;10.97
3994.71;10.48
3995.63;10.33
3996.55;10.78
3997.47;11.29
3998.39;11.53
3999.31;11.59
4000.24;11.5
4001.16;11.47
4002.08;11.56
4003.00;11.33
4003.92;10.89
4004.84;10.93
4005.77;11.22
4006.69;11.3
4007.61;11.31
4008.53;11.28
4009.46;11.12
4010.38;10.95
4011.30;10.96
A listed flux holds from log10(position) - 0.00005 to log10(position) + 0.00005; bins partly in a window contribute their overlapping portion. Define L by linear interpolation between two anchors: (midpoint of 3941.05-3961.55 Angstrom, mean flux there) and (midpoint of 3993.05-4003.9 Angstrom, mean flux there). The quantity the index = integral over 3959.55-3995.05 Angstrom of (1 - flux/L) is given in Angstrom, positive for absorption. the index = 6.4 Angstrom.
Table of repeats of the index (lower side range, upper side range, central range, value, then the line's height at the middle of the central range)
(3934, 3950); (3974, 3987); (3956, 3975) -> 5.4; 9.67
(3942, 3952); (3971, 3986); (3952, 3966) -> 1.6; 9.81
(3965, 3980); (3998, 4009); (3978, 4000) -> -4.2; 9.24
